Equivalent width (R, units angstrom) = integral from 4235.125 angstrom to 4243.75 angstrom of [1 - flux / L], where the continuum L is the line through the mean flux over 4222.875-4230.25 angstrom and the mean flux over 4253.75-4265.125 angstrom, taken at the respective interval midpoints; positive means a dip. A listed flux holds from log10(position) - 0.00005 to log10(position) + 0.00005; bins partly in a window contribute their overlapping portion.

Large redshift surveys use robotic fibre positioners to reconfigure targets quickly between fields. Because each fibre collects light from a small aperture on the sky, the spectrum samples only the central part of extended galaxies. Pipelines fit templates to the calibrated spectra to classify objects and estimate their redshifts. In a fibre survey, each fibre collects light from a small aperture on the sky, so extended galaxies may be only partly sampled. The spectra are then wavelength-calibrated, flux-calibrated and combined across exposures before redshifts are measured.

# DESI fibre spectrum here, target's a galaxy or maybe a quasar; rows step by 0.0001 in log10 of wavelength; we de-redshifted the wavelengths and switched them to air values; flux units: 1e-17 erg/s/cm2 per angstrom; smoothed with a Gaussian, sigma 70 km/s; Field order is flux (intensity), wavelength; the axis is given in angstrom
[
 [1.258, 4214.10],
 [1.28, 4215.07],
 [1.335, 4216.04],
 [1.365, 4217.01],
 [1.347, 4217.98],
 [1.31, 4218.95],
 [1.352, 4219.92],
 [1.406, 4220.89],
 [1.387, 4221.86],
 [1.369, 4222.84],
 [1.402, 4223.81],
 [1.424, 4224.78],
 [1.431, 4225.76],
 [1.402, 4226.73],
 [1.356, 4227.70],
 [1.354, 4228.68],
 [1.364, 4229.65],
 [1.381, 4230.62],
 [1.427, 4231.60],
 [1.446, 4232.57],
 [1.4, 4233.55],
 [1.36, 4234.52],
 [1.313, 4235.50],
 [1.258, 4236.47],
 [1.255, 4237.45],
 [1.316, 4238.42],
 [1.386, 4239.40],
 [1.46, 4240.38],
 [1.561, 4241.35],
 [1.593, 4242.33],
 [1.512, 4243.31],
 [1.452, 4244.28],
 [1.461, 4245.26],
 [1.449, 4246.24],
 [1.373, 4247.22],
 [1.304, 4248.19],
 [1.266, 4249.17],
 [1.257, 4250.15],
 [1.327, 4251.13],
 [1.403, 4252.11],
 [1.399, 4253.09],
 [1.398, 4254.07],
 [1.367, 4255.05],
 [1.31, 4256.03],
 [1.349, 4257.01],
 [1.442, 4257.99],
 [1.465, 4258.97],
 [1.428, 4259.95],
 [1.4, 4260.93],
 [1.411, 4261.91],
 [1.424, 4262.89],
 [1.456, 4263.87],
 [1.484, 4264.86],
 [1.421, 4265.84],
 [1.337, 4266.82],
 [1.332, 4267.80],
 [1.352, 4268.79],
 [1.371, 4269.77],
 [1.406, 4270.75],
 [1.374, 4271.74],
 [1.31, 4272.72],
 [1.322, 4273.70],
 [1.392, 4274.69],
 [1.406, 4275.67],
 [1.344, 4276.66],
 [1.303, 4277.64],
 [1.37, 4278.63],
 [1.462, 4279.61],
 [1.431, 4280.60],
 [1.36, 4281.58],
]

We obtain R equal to -0.1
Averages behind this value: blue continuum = 1.39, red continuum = 1.41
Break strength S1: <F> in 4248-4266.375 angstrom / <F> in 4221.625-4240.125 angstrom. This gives 1.01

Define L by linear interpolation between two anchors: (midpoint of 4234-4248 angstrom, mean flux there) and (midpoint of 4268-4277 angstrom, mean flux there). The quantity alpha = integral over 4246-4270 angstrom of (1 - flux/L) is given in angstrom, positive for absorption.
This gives 0.06 angstrom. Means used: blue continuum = 1.41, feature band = 1.38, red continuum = 1.36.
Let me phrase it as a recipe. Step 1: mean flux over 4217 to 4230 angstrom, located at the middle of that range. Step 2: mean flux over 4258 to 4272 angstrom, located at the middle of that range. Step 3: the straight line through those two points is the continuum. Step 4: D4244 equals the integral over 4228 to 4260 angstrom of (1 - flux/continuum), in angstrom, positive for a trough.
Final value 0.1 angstrom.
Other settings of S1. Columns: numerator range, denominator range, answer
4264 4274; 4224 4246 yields 0.98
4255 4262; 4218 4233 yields 1.01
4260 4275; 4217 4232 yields 1.01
